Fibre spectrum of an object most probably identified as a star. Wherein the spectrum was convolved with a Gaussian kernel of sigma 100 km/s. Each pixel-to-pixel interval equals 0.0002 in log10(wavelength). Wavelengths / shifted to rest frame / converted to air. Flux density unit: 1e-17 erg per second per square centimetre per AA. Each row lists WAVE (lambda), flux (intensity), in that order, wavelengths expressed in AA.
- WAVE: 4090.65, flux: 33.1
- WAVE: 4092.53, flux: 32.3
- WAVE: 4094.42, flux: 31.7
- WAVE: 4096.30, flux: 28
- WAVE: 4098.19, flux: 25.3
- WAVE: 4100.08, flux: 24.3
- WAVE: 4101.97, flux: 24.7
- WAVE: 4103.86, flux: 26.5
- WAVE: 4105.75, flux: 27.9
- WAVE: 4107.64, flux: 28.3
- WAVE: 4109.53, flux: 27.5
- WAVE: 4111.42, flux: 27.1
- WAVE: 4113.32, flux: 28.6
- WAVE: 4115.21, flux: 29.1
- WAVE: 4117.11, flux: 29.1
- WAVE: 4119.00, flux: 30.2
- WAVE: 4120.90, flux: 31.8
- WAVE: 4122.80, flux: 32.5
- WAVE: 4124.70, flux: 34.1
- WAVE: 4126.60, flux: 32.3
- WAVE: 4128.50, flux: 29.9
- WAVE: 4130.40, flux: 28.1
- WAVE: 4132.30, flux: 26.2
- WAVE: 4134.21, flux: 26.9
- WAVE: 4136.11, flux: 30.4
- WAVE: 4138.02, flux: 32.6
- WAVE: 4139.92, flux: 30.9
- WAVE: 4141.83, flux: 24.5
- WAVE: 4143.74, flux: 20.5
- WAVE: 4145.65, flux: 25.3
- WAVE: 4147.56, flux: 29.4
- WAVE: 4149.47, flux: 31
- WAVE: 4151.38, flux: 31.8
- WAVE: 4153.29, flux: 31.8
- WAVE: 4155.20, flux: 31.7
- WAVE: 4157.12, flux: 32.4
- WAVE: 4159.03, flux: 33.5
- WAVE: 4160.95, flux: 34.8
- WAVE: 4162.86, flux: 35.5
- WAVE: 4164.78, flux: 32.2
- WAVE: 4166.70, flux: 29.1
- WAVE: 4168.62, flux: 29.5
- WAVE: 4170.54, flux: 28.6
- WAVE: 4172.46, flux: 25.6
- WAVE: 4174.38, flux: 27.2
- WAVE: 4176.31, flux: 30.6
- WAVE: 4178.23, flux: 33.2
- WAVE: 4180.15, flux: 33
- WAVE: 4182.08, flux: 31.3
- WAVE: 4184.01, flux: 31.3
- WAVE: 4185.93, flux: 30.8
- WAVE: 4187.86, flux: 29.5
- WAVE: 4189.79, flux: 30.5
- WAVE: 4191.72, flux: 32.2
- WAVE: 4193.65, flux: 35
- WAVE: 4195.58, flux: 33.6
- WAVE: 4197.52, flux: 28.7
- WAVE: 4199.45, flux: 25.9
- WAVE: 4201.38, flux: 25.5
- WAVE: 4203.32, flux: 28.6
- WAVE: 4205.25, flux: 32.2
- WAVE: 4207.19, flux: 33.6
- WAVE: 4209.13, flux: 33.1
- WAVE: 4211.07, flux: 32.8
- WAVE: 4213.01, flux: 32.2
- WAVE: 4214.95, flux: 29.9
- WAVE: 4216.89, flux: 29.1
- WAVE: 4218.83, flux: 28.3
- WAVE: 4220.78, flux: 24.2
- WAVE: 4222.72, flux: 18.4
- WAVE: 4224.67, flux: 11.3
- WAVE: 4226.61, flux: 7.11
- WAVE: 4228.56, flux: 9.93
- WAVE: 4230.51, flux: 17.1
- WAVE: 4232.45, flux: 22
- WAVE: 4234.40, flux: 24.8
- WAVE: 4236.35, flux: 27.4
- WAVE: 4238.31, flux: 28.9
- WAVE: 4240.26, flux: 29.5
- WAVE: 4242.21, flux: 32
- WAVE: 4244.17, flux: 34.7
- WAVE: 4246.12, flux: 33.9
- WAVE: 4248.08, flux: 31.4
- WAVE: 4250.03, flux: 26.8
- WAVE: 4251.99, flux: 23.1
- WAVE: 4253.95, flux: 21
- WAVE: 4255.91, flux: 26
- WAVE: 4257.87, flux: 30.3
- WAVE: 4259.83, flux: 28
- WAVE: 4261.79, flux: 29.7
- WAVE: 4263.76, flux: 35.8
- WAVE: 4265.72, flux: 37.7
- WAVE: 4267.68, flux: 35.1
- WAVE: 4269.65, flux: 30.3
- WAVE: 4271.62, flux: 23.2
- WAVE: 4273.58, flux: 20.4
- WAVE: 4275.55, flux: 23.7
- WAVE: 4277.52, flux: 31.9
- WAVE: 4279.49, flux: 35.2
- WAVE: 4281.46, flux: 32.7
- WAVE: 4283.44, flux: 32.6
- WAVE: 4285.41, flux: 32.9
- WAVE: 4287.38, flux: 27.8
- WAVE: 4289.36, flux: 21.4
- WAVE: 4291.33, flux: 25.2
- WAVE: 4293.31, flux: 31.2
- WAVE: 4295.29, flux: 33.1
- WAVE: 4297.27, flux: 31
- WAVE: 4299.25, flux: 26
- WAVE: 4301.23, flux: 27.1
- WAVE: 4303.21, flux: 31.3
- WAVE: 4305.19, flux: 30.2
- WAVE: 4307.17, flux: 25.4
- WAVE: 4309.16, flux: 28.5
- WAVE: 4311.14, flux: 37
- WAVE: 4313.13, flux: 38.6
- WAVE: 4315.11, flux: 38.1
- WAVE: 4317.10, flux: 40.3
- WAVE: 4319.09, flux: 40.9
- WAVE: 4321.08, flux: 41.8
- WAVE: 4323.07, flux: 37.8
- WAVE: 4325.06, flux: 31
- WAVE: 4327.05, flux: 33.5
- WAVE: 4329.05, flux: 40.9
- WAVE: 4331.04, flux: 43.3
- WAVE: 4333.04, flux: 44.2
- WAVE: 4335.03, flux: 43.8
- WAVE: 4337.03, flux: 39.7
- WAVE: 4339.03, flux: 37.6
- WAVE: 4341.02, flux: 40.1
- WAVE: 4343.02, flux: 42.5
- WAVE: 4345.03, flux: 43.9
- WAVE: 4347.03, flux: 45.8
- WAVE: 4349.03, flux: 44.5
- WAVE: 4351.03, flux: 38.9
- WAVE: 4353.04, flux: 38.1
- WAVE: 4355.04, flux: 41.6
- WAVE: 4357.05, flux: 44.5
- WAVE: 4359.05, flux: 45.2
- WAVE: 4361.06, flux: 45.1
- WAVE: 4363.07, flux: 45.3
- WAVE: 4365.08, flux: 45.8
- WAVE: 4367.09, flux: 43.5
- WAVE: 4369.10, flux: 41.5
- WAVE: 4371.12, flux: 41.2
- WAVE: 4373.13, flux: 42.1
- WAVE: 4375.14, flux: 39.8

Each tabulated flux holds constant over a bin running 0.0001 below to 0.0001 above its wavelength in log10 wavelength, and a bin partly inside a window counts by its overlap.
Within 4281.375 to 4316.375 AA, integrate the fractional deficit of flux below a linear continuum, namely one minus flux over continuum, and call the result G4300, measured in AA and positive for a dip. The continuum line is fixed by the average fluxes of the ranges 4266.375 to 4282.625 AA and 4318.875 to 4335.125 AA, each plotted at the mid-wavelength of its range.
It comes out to 3.5 AA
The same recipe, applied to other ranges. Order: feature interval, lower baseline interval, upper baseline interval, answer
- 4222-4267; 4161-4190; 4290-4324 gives 8.9 AA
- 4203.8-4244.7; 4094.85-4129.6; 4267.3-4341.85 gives 7.6 AA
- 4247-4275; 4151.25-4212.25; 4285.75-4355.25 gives 4.5 AA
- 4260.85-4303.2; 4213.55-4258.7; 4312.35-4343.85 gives 2.9 AA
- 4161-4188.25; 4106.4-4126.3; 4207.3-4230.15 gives -4.6 AA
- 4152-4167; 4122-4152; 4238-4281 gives -1.8 AA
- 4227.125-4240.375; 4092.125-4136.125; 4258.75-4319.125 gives 3.7 AA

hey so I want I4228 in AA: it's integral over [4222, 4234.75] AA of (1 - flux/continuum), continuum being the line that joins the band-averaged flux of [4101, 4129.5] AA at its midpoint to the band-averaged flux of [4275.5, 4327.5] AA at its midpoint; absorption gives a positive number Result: 6.5 AA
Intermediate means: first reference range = 29.3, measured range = 15.3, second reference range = 32.2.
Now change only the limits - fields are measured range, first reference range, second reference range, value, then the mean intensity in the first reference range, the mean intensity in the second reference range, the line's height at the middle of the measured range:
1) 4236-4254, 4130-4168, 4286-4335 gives 1.6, 30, 33.8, 32.2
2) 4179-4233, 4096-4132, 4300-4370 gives 9.6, 28.7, 39.3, 33.1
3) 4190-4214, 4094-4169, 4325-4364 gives 1.7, 29.4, 41.7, 33.5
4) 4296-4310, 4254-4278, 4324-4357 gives 2.5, 29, 40.7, 34.8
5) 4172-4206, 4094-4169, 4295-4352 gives 1.5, 29.4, 37.2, 31.7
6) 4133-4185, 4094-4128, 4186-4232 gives -4.7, 28.8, 26.5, 27.7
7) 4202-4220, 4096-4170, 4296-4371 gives 1.2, 29.4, 38.8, 33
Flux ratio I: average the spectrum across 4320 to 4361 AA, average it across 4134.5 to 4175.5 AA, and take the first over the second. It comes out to 1.37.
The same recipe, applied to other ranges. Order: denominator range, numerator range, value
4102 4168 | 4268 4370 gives 1.21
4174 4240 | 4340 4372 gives 1.57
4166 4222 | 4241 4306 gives 0.98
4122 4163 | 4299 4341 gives 1.20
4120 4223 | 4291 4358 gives 1.23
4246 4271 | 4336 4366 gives 1.43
